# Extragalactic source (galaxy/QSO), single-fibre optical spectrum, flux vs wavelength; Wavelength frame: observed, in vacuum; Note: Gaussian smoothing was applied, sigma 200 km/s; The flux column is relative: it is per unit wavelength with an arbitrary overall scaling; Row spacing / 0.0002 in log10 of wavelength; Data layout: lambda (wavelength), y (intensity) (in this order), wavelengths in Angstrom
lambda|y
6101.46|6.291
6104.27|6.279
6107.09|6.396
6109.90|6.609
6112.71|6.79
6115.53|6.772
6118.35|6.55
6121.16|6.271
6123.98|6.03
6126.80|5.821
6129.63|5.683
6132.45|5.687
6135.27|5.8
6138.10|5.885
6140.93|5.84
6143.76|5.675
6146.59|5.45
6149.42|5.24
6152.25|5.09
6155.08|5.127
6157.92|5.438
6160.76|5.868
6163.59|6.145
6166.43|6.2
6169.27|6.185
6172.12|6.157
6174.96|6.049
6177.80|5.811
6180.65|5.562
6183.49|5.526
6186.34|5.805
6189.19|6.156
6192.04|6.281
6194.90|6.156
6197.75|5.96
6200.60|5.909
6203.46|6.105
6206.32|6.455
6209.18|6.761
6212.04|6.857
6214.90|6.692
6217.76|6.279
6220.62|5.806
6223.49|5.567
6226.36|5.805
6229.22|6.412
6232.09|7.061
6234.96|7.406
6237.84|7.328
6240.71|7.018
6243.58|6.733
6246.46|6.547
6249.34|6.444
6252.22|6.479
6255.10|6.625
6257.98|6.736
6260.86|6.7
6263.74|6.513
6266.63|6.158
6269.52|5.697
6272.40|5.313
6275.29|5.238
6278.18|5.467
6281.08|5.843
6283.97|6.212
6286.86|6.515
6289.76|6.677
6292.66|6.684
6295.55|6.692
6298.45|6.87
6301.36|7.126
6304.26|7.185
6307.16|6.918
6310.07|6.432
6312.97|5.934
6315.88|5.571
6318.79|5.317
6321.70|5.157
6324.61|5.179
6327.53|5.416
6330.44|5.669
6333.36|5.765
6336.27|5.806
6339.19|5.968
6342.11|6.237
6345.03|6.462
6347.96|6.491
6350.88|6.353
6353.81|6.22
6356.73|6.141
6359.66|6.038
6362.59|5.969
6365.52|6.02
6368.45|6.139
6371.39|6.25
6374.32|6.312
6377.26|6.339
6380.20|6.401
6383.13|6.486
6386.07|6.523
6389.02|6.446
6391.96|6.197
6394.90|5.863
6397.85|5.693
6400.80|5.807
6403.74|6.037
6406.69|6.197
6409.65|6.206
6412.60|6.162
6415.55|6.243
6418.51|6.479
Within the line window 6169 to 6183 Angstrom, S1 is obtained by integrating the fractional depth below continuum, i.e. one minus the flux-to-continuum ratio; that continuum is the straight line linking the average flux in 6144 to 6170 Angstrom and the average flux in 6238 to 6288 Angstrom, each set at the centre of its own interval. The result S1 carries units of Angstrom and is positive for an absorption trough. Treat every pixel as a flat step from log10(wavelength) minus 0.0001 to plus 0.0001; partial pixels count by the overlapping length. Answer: -0.4 Angstrom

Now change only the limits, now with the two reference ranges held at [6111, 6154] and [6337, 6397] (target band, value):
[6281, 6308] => -2.5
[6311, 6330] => 2.1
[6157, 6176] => -0.2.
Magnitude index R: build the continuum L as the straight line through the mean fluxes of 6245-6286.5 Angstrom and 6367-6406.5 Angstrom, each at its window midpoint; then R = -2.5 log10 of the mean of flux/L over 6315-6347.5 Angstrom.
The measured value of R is 0.08 mag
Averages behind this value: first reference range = 6.15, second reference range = 6.19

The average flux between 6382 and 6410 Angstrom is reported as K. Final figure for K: 6.14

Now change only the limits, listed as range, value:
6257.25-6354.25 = 6.13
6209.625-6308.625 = 6.46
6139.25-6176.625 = 5.73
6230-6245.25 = 7.07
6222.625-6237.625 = 6.55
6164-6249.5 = 6.3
